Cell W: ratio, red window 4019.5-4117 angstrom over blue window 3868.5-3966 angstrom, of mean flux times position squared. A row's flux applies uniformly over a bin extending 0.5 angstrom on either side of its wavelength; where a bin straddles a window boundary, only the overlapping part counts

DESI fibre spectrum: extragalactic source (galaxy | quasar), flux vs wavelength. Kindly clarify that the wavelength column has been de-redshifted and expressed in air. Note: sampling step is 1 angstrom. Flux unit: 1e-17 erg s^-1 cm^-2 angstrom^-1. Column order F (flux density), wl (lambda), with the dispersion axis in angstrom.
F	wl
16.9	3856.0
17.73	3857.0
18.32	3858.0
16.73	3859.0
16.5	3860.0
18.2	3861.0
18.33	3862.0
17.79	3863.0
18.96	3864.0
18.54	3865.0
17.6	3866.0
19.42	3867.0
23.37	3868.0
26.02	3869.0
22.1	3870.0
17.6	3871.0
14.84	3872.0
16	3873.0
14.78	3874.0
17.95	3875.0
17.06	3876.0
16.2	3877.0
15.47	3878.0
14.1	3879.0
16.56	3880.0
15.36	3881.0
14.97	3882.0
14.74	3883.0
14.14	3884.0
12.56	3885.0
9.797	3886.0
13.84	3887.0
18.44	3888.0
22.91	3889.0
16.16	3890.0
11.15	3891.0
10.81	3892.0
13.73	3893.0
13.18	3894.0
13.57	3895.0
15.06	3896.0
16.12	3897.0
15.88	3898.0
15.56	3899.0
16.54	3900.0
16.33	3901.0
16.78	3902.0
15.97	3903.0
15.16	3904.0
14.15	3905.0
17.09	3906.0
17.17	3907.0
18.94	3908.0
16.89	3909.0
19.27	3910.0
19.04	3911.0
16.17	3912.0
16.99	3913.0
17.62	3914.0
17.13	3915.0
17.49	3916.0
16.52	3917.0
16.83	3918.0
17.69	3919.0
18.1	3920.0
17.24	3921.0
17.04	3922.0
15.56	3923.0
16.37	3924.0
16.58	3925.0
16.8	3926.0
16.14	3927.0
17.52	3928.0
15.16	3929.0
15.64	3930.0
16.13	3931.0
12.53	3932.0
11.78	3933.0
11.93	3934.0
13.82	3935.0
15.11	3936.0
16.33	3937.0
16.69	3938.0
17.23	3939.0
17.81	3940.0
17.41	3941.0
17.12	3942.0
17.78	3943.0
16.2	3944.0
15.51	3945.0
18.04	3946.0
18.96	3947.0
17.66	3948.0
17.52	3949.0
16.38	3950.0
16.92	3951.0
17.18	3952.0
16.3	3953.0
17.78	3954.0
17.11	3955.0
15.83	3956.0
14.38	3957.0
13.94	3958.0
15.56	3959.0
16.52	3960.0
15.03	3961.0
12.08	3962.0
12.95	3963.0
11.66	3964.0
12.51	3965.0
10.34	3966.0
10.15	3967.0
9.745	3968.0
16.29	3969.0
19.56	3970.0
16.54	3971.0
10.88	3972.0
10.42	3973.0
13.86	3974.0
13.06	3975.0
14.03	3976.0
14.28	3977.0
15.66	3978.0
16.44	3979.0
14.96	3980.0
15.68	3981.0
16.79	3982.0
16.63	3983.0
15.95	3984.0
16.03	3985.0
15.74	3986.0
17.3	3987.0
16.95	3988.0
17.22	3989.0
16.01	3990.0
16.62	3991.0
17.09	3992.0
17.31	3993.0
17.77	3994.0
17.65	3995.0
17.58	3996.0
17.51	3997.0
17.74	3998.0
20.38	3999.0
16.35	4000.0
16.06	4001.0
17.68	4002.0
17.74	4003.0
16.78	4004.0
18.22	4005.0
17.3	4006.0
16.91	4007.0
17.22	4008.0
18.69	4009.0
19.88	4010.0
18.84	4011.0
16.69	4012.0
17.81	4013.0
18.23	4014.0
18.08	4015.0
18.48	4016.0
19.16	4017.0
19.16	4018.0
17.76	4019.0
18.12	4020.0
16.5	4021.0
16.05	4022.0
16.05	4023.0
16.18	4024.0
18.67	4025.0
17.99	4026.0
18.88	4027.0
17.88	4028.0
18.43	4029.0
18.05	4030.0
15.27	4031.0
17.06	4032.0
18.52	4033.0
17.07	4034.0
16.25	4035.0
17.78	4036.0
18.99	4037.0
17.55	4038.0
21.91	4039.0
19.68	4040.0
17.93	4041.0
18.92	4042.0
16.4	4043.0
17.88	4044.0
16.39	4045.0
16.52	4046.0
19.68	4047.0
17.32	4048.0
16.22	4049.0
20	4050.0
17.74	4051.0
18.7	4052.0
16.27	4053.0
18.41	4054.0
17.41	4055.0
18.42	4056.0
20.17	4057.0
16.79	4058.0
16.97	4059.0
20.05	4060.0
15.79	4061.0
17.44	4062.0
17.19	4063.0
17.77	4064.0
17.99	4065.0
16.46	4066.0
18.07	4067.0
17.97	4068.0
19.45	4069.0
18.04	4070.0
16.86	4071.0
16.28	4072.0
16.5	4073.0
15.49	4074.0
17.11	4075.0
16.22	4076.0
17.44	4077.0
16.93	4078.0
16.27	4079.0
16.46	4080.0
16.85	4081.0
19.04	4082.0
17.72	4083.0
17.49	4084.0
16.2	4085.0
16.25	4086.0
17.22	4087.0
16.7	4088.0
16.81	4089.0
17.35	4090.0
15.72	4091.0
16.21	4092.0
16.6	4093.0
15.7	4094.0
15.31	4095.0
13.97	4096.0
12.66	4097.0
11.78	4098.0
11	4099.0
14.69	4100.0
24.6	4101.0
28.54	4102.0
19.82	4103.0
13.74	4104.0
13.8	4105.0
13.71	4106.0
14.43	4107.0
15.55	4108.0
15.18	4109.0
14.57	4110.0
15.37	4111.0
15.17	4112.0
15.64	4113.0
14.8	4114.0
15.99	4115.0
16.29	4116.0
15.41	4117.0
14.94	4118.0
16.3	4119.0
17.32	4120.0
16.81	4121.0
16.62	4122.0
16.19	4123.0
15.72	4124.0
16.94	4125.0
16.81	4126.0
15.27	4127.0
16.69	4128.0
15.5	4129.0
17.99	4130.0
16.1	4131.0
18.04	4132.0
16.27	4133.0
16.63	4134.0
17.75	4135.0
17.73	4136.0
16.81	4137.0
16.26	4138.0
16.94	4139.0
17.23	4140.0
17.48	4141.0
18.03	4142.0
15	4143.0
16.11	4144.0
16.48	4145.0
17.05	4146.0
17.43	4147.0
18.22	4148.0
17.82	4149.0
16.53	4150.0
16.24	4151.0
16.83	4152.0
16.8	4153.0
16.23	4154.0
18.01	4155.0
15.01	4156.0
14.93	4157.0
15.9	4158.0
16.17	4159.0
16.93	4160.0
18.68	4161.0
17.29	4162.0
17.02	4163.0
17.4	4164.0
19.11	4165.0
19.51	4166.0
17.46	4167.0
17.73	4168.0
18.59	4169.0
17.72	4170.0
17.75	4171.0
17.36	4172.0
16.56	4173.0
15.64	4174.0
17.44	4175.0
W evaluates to 1.15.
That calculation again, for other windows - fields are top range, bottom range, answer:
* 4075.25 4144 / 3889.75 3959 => 1.11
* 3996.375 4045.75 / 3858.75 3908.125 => 1.17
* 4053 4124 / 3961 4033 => 1.06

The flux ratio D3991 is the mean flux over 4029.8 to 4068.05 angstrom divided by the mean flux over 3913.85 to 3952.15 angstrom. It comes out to 1.1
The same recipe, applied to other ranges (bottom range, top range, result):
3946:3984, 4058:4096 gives 1.13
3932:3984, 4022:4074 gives 1.17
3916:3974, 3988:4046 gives 1.14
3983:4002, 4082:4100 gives 0.92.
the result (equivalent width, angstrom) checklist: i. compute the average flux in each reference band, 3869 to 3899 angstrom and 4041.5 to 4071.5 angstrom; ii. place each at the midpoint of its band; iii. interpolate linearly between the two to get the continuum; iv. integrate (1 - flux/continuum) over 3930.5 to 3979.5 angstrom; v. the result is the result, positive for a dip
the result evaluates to 4.1 angstrom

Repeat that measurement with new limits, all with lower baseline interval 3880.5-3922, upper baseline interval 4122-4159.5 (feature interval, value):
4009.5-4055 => -4.30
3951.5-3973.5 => 2.61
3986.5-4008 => -1.46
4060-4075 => -0.80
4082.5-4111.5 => 0.67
